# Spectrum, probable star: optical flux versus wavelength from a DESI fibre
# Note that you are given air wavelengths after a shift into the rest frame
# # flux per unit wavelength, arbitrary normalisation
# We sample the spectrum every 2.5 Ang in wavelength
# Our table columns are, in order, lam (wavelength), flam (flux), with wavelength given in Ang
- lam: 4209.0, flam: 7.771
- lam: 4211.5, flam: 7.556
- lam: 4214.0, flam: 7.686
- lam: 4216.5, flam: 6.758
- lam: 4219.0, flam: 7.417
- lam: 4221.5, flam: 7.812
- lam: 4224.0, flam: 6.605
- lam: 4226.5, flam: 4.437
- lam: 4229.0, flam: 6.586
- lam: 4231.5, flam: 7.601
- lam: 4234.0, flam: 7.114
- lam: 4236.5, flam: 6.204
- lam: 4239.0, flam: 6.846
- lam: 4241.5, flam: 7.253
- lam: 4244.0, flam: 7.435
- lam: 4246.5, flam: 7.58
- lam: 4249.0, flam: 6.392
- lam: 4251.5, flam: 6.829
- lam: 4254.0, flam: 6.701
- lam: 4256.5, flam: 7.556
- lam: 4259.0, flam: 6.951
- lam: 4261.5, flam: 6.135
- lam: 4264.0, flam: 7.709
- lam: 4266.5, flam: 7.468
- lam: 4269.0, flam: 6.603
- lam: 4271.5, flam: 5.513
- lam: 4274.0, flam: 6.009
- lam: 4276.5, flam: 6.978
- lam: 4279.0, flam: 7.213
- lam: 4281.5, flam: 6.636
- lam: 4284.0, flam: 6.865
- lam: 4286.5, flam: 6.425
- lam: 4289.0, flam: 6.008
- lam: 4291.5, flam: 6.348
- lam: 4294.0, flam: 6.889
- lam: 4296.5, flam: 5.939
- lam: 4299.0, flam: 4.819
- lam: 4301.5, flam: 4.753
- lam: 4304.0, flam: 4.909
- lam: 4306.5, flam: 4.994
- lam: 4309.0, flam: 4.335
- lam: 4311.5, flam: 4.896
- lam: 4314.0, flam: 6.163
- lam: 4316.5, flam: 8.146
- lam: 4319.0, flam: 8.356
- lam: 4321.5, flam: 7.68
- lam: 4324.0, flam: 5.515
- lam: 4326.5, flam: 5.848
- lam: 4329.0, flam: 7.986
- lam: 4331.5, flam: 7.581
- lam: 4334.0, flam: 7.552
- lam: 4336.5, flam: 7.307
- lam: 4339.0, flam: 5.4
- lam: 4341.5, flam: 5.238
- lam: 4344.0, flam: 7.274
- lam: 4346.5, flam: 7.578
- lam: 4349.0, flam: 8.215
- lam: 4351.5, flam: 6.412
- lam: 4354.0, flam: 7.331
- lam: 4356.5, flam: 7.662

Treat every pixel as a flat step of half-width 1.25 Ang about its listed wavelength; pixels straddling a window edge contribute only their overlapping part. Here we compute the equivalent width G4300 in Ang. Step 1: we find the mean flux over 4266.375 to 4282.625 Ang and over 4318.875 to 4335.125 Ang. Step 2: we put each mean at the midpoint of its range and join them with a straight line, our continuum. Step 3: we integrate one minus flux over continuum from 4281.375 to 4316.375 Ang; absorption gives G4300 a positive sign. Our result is 5.5 Ang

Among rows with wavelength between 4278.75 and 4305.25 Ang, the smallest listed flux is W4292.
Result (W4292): 4.753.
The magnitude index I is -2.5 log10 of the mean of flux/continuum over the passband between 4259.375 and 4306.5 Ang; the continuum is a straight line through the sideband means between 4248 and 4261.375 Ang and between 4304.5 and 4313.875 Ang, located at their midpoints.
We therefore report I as -0.08 mag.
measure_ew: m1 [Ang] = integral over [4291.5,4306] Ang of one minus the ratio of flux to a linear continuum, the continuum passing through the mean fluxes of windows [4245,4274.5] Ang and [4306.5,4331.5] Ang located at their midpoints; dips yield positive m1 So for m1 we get 2.4 Ang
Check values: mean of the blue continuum 6.81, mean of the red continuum 6.52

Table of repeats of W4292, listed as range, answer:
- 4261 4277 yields 5.513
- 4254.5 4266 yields 6.135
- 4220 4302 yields 4.437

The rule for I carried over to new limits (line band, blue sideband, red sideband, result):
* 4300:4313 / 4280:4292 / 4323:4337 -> 0.36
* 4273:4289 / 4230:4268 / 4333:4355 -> 0.06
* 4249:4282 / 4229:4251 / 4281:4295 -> 0.00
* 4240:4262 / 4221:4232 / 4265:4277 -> -0.08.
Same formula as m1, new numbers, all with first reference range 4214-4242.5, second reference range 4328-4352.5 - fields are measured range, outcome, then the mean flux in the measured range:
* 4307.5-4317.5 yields 1.7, 5.81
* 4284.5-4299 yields 1.5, 6.22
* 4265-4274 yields 0.5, 6.49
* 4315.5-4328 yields -0.2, 7.11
